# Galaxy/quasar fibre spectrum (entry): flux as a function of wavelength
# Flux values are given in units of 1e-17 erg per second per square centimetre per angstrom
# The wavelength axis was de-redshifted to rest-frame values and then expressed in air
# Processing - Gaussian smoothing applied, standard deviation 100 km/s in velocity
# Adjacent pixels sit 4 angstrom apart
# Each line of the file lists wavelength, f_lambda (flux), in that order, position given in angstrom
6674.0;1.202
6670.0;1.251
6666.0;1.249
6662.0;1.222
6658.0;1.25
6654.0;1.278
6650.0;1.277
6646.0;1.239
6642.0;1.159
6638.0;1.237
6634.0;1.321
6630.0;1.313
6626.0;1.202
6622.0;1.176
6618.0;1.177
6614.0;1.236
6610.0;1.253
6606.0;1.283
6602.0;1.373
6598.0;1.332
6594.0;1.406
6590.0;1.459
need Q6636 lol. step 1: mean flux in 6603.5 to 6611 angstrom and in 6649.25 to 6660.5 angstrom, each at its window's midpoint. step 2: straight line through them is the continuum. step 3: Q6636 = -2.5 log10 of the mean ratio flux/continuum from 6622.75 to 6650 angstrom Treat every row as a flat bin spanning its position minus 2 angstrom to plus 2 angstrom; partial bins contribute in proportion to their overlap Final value 0.02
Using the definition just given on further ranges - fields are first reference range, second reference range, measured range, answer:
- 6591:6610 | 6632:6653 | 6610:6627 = 0.09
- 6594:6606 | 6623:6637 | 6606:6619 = 0.07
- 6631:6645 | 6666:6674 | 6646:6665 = -0.01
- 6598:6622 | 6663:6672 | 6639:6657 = 0.01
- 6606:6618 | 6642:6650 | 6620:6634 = -0.01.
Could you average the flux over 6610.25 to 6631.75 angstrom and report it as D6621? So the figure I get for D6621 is 1.22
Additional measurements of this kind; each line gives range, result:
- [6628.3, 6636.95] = 1.31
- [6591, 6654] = 1.27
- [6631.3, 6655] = 1.25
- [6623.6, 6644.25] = 1.24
